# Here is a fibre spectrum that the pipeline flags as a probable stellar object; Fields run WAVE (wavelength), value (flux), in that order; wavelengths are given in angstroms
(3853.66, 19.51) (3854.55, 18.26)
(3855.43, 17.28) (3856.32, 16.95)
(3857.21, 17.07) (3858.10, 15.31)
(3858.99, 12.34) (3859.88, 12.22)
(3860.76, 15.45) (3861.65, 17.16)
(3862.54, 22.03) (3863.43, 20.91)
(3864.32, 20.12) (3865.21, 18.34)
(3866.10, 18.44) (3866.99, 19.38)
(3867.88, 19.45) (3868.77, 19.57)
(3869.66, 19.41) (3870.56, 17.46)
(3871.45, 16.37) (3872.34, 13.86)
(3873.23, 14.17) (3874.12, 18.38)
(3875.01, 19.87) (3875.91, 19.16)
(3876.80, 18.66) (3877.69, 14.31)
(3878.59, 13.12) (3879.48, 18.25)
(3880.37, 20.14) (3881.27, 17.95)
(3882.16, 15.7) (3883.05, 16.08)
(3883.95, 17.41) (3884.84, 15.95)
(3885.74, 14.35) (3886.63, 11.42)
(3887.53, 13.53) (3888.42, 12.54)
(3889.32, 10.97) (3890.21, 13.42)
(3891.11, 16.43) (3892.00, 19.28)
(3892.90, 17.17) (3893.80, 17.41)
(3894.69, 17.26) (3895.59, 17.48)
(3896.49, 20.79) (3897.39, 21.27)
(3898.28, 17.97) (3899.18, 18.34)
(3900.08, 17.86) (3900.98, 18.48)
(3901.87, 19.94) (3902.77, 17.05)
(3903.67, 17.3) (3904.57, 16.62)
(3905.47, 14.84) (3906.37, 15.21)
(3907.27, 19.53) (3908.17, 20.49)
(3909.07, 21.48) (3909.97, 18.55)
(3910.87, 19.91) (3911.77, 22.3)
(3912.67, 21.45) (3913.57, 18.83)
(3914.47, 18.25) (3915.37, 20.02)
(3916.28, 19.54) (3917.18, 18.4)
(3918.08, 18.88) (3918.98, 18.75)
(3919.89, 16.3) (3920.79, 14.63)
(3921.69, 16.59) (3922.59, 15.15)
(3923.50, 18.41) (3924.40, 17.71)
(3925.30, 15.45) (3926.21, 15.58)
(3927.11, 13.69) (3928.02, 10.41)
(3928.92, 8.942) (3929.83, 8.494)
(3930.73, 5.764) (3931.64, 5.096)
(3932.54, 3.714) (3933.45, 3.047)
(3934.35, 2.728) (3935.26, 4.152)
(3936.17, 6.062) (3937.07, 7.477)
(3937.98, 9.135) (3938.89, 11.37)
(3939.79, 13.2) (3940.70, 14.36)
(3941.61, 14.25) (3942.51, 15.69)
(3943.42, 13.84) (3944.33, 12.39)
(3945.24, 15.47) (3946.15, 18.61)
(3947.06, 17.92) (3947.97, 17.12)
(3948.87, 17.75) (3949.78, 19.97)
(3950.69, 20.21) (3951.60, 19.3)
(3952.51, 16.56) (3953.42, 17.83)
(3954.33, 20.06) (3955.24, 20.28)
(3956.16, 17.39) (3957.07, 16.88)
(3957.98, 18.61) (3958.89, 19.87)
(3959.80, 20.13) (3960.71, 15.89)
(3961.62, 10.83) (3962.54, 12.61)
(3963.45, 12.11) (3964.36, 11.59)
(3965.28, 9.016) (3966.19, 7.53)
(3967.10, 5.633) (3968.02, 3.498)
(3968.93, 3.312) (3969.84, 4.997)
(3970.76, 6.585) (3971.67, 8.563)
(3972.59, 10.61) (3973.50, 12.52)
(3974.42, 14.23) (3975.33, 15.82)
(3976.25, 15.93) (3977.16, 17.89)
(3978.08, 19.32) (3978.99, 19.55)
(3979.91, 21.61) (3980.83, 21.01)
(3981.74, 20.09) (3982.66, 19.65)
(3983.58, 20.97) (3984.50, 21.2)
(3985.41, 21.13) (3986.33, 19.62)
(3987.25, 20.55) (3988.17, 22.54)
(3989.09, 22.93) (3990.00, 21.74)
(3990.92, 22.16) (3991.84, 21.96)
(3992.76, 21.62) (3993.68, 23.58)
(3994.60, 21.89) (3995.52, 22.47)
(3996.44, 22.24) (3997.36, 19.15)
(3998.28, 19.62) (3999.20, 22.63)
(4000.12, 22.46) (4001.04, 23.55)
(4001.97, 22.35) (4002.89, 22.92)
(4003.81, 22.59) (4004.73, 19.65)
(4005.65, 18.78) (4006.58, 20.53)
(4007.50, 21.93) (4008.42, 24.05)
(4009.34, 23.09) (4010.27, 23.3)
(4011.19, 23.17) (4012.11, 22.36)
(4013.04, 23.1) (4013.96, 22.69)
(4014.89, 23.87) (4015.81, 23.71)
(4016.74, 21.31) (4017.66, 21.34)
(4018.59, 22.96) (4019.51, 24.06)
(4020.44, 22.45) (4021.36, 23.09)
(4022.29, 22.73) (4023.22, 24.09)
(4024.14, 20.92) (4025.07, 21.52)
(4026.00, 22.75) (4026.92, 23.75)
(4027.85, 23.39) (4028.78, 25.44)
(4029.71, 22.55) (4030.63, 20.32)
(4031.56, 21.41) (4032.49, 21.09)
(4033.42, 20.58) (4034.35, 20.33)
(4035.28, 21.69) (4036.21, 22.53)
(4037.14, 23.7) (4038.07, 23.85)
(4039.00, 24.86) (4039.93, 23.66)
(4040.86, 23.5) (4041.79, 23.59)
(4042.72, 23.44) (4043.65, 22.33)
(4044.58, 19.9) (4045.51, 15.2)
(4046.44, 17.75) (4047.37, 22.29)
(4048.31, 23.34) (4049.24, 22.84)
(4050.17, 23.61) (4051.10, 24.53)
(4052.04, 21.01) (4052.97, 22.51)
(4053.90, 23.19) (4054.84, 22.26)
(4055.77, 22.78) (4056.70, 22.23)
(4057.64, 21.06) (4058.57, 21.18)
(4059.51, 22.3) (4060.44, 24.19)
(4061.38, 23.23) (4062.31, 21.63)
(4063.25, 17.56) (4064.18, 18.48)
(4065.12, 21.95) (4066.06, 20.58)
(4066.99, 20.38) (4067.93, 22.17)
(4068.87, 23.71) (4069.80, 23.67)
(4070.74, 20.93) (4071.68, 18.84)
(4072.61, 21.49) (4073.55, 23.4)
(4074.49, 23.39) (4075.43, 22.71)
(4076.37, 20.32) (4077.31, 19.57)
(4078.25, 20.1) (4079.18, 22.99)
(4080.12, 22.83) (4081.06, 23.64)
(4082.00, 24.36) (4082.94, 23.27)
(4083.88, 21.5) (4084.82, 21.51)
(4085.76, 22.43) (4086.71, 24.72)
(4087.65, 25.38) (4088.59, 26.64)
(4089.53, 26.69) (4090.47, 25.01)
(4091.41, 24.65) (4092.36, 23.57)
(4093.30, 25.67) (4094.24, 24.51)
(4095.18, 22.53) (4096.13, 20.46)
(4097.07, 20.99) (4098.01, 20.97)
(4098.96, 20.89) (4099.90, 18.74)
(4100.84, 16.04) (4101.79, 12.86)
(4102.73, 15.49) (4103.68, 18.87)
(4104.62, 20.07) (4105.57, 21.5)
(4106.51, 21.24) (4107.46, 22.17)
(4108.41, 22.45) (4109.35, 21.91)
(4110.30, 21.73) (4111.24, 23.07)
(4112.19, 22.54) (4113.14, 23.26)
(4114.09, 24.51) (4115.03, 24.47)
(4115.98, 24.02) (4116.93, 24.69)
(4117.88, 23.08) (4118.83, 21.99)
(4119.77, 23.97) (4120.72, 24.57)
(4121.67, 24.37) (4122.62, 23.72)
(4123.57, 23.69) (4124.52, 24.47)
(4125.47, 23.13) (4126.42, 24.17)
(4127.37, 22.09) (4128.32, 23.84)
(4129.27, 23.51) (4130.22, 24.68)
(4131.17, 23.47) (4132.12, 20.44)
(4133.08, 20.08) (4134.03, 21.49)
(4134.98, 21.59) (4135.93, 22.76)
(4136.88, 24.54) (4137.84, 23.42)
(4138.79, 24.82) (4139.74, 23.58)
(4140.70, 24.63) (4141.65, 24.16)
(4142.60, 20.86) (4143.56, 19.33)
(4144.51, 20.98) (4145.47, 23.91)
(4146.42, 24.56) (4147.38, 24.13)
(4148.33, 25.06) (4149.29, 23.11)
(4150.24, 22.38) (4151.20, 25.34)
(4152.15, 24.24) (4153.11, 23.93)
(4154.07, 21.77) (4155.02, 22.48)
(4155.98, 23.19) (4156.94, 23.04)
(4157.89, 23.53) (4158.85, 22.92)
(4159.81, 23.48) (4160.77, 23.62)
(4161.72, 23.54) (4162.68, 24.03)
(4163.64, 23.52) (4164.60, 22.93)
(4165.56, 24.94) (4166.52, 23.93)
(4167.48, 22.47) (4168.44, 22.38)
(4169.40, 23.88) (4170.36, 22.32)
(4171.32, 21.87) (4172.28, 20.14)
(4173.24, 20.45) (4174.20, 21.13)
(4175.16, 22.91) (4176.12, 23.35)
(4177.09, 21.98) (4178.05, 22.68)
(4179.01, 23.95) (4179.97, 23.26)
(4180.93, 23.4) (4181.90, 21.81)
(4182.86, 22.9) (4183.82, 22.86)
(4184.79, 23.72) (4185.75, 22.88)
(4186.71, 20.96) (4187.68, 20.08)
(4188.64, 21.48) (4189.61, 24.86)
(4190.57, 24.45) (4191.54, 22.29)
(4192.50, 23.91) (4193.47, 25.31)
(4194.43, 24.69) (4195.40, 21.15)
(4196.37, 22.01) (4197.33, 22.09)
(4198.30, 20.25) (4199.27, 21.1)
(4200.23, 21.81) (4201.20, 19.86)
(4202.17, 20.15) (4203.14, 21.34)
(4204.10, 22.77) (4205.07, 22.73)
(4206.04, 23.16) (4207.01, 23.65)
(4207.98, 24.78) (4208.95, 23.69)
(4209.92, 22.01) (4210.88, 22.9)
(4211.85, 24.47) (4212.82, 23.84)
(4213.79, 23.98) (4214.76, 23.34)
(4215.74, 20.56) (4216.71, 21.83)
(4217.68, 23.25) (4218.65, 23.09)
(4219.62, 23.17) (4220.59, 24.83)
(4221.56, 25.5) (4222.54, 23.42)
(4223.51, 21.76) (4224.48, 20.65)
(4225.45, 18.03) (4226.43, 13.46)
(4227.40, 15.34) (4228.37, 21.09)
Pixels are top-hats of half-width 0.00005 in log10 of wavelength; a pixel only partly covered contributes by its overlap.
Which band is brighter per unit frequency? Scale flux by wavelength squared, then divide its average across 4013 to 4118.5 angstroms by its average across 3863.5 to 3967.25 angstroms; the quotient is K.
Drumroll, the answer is 1.5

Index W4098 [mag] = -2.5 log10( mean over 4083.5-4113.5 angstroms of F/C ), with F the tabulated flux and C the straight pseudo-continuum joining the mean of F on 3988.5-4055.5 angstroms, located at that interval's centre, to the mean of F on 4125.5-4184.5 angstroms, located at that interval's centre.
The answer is 0.04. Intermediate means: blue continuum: 22.3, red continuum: 23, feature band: 21.9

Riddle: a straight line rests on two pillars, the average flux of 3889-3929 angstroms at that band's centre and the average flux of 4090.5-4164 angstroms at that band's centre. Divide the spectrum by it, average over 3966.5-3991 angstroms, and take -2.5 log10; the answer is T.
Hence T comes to 0.204 mag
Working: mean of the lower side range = 17.5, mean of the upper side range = 22.7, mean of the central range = 15.9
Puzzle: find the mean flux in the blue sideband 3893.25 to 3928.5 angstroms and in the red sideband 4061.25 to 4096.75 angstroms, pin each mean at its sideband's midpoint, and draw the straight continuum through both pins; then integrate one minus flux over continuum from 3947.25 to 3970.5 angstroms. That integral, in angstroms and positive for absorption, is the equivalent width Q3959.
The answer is 5.86 angstroms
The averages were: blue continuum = 17.9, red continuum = 22.5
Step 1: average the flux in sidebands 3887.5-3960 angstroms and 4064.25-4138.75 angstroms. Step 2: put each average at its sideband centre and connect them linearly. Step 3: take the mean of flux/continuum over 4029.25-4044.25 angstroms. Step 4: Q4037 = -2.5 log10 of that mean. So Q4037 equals -0.127 mag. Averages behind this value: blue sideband 15.7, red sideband 22.4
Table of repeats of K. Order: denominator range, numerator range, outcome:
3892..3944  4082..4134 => 1.64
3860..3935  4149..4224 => 1.61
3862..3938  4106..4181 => 1.63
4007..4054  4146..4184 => 1.10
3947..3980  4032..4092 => 1.62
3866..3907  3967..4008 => 1.15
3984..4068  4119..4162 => 1.11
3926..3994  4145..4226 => 1.75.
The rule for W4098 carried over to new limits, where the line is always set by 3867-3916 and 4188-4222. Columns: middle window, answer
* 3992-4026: -0.144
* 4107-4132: -0.098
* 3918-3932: 0.303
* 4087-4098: -0.153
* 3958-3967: 0.374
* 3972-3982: 0.120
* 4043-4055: -0.074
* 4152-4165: -0.058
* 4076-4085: -0.068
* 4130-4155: -0.060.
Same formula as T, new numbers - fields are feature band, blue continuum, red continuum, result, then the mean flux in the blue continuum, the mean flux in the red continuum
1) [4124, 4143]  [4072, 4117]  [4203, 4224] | -0.03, 22.2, 23.2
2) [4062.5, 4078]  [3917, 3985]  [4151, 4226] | -0.15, 13.9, 22.8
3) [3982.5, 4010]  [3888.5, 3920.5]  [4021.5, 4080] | -0.06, 18.1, 22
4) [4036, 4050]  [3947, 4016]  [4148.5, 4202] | -0.13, 18.3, 22.8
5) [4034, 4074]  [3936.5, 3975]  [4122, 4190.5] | -0.20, 13.7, 23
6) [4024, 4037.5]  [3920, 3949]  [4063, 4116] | -0.22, 12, 21.9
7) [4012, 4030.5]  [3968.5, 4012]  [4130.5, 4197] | -0.15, 19.4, 22.9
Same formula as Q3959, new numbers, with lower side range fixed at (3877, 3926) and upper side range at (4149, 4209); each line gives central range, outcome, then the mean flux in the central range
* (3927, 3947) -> 8.93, 10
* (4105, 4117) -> -0.77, 22.8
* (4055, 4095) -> -3.49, 22.6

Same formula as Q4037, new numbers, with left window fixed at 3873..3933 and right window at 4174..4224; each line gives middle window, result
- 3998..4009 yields -0.175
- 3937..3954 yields 0.113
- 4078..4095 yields -0.175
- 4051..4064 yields -0.117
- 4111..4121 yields -0.130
